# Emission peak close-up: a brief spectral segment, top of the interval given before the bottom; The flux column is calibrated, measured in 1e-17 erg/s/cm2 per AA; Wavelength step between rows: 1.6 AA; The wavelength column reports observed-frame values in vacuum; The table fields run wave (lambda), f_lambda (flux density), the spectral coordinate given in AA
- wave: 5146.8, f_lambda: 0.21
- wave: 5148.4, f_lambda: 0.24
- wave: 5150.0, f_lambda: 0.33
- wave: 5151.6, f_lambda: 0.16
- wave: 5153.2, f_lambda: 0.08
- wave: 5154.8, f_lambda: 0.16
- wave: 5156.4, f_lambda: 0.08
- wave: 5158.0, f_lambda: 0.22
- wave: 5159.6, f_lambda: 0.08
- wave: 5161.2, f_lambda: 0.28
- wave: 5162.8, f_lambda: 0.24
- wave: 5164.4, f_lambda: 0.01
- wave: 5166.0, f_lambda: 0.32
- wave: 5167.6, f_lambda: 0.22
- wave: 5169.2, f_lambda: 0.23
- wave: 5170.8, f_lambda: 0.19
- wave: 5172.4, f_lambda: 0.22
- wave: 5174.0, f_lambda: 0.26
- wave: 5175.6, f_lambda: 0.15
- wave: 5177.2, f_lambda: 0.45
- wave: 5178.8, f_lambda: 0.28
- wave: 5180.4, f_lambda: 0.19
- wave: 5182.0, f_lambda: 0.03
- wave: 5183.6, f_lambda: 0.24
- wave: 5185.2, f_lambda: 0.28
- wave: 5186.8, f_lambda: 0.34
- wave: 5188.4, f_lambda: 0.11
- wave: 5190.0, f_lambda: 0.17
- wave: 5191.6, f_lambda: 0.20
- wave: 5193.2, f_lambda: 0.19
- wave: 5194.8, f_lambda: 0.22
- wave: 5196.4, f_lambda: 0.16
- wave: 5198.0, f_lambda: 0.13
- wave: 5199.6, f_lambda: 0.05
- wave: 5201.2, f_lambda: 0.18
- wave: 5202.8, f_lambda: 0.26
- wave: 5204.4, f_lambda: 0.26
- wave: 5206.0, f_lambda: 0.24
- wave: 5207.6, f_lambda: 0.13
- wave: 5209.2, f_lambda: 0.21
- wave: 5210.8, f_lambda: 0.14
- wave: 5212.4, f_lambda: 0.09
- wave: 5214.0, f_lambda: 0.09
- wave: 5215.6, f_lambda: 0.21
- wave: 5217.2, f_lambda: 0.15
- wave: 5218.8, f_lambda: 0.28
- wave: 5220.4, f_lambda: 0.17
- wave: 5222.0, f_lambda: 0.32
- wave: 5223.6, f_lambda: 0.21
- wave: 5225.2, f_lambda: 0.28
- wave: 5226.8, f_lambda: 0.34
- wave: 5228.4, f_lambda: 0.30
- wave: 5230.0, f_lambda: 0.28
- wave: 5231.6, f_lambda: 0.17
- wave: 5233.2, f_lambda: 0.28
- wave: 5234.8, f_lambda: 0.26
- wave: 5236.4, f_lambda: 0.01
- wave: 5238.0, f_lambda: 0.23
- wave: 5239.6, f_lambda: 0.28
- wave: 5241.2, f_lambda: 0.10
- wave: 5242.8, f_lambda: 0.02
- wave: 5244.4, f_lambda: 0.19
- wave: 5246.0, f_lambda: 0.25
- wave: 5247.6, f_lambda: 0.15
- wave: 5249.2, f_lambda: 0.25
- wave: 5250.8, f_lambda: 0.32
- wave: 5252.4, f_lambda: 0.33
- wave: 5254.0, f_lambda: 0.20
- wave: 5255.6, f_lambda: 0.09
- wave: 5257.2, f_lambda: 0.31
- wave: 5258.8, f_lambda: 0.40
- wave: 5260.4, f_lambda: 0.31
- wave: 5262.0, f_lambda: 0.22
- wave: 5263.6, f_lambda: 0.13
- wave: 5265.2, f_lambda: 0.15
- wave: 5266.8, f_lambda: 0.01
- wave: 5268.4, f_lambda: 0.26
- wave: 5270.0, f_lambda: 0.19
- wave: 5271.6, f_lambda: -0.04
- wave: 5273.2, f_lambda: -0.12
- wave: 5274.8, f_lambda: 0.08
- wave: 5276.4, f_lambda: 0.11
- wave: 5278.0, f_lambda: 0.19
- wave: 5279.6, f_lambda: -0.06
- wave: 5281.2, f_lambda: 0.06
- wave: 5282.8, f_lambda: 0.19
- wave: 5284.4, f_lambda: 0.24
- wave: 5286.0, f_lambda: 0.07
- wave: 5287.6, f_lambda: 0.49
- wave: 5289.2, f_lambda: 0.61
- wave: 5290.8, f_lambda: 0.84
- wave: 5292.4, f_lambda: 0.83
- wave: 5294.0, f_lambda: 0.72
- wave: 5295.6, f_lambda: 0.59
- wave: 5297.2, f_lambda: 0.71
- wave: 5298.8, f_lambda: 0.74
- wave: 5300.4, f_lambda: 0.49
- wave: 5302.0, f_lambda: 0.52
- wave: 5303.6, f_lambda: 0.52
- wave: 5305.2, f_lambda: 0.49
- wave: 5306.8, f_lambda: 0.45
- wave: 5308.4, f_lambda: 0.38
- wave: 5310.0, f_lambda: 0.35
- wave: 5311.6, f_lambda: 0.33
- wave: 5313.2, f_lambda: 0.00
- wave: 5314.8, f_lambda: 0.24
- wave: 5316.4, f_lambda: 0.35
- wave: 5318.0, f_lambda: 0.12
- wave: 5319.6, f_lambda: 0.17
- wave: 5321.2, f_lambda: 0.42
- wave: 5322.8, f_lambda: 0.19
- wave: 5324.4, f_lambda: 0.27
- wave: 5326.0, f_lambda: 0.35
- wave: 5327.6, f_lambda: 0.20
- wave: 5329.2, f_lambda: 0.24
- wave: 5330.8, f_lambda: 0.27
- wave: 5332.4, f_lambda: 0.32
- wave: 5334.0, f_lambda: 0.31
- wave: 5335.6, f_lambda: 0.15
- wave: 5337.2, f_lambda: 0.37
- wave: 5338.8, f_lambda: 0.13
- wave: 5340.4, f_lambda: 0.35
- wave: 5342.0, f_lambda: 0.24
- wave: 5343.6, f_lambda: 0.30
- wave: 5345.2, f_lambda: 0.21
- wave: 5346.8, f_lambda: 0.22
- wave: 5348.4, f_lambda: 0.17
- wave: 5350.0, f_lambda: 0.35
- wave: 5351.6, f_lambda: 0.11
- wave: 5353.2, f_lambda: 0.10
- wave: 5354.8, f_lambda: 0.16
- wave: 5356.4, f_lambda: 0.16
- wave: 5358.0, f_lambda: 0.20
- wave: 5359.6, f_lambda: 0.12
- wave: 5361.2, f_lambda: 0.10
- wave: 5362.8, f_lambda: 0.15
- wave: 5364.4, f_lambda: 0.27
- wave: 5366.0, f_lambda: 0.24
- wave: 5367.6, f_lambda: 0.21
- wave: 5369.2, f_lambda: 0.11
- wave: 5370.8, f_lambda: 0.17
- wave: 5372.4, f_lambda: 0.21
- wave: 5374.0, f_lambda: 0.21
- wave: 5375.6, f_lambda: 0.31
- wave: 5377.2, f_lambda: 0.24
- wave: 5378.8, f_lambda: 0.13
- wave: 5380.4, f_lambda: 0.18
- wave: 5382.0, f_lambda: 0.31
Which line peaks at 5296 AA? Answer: C IV 1549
